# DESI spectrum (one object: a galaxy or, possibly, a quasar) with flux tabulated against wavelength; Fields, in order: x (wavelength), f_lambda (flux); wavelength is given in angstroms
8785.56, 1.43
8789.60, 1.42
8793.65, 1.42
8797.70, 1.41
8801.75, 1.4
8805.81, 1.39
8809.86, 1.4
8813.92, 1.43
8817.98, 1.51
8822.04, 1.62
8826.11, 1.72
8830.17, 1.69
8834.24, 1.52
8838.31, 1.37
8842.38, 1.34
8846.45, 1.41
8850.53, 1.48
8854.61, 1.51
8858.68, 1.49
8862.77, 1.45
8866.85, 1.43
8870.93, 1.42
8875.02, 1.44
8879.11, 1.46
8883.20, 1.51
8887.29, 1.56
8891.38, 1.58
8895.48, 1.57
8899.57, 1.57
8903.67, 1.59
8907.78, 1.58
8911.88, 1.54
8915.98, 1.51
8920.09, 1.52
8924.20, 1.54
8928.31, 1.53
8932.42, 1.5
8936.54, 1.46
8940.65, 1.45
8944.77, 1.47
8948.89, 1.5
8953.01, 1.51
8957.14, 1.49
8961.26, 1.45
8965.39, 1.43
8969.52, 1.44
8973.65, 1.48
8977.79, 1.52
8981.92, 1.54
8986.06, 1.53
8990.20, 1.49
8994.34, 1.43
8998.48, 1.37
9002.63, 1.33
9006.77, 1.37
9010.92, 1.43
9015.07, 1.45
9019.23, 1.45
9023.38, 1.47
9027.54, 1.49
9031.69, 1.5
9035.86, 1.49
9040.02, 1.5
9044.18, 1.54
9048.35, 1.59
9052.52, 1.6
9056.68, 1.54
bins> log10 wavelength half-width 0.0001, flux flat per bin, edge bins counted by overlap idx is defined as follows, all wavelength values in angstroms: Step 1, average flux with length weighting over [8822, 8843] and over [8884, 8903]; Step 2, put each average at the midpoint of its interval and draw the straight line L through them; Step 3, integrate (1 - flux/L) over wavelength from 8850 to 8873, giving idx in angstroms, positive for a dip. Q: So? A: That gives 1.4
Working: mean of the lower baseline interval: 1.55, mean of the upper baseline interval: 1.57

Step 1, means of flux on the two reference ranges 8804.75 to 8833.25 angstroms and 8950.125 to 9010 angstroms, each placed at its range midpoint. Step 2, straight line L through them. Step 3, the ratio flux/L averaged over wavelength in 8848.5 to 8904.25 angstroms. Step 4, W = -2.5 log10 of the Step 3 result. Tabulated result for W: 0.006 mag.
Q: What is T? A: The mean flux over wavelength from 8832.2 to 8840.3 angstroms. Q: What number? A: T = 1.44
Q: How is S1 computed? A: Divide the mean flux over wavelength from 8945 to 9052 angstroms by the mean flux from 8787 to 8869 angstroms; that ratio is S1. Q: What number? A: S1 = 1.0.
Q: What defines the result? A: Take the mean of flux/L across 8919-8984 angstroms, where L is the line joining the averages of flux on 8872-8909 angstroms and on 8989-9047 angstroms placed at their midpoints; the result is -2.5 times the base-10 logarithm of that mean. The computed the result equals 0.00 mag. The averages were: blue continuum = 1.54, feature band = 1.49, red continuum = 1.45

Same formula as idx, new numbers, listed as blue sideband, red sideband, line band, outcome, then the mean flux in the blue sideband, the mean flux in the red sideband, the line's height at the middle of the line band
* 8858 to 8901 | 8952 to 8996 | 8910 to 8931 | -0.51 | 1.5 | 1.48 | 1.49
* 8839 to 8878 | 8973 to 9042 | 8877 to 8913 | -2.67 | 1.44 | 1.46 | 1.44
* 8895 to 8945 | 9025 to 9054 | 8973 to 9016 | 2.22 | 1.53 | 1.53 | 1.53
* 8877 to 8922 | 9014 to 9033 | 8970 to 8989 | -0.15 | 1.54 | 1.47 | 1.5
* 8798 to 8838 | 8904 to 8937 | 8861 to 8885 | 1.08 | 1.51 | 1.53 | 1.52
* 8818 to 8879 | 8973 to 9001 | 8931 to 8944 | 0.12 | 1.49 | 1.48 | 1.48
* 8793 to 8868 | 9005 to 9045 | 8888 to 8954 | -2.50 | 1.47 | 1.47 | 1.47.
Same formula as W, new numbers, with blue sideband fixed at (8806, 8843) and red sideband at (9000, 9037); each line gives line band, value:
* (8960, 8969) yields 0.02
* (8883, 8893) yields -0.05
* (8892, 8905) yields -0.07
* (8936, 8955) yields -0.01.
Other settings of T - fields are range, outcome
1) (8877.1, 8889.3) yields 1.51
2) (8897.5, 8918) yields 1.56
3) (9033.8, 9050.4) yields 1.53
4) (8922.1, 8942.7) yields 1.5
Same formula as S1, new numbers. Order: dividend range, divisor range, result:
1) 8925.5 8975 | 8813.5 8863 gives 0.98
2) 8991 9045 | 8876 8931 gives 0.94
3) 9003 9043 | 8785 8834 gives 0.98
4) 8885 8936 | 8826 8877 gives 1.05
